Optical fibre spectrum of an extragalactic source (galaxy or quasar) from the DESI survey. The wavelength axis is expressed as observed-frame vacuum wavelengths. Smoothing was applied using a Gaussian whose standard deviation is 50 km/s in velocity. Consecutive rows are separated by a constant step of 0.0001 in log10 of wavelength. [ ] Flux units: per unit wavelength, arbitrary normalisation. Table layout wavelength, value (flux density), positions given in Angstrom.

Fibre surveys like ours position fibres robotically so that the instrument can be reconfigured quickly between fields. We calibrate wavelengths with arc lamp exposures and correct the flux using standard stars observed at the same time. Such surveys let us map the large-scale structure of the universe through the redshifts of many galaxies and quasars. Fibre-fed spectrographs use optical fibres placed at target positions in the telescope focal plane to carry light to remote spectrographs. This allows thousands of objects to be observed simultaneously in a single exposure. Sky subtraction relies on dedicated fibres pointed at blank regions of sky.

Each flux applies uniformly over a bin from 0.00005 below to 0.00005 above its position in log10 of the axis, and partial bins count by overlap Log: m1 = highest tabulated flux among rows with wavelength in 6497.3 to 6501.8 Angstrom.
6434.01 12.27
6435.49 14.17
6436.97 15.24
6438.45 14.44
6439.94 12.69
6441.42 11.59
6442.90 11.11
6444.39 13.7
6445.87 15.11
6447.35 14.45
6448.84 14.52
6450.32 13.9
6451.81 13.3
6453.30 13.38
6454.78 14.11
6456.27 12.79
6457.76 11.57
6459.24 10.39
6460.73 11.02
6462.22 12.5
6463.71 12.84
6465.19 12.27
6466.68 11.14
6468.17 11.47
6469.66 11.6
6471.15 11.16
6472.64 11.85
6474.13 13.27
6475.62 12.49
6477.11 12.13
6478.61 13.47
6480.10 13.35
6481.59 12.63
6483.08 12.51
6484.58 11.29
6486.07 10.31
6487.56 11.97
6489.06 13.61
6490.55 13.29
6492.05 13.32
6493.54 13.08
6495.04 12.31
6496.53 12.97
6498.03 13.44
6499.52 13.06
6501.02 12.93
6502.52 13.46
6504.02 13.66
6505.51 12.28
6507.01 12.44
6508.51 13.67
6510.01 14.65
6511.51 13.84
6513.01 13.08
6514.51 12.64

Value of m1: 13.44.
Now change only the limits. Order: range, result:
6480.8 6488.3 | 12.63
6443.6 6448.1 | 15.11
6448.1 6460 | 14.52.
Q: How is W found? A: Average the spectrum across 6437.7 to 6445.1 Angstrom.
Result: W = 12.7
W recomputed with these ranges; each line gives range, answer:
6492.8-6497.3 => 12.8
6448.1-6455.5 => 13.8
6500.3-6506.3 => 13.1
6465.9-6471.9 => 11.3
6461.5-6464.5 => 12.7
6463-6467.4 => 12.1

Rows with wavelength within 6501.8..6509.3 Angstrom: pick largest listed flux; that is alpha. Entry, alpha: 13.67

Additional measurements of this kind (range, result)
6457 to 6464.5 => 12.84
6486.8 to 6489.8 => 13.61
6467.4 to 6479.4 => 13.47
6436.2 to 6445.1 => 15.24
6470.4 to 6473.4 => 11.85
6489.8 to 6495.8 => 13.32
